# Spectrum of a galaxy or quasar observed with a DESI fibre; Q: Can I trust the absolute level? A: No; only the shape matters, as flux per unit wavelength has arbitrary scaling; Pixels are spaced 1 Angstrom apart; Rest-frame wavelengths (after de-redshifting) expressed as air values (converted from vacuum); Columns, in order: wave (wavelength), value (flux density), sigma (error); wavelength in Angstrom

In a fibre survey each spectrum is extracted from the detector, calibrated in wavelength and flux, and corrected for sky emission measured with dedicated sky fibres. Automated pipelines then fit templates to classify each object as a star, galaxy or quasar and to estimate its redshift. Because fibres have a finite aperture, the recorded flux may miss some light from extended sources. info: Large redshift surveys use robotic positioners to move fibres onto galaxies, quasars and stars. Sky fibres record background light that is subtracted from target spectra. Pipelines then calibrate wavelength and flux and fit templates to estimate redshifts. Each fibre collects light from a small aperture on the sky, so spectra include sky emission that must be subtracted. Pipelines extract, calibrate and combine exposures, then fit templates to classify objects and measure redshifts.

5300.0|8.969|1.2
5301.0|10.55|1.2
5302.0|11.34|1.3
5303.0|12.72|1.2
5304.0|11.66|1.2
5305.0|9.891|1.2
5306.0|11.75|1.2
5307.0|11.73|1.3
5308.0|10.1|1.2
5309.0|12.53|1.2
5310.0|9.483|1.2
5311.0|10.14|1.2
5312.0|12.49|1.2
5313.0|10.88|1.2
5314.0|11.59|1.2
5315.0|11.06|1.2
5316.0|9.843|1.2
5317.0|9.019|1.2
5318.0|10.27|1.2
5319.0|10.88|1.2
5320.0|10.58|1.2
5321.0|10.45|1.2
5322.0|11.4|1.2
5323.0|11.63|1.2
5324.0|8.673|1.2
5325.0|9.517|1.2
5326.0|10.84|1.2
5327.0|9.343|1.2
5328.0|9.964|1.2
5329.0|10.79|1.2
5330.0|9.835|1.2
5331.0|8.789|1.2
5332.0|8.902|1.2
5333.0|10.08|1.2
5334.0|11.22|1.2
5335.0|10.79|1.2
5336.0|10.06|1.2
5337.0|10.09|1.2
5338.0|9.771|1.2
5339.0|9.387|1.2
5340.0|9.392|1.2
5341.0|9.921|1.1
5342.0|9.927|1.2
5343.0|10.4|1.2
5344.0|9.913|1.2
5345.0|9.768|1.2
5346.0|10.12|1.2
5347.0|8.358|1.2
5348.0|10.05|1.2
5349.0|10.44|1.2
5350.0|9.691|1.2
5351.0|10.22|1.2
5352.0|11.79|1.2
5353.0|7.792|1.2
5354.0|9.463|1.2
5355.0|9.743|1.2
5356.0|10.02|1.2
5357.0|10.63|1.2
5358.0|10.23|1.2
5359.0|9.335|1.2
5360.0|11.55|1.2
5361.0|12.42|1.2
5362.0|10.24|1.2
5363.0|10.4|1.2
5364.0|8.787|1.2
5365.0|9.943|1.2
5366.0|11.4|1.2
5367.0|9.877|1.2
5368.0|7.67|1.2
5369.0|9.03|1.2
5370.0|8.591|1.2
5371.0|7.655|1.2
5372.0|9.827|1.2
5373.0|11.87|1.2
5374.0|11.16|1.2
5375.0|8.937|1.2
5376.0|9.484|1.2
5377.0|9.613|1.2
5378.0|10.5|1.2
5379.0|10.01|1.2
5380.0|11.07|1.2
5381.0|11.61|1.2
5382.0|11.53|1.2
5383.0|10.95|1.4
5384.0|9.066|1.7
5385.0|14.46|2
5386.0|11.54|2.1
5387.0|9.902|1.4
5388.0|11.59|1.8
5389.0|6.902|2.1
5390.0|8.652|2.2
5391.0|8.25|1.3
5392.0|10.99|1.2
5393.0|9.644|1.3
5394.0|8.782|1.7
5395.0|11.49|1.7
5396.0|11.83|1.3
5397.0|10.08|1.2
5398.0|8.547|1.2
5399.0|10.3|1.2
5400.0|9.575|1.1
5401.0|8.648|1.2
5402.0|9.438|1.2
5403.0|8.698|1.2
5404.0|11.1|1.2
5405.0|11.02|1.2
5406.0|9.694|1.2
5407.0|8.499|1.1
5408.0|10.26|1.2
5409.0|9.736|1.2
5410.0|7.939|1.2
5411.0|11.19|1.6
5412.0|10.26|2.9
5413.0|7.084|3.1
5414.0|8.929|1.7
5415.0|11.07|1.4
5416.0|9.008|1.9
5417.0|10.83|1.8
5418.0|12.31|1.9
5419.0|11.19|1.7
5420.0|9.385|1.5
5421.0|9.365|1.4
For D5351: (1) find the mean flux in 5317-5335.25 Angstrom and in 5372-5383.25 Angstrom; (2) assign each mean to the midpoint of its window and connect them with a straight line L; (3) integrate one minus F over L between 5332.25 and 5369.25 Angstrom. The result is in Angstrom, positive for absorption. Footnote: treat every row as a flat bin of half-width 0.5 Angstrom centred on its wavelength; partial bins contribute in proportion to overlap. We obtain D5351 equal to 1.3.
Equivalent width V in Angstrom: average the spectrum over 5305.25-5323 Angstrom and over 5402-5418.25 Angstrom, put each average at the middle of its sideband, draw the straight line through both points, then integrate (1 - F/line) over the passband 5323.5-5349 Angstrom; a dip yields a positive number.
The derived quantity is 1.8 Angstrom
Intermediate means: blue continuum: 10.8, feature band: 9.85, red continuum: 9.8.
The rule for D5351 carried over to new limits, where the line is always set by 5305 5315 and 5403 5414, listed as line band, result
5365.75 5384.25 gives 0.2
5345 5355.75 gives 0.7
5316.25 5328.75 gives 0.8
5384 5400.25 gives -0.5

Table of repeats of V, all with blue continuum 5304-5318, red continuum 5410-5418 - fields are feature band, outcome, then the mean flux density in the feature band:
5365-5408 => 0.38 Angstrom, 9.99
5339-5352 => 0.71 Angstrom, 9.91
